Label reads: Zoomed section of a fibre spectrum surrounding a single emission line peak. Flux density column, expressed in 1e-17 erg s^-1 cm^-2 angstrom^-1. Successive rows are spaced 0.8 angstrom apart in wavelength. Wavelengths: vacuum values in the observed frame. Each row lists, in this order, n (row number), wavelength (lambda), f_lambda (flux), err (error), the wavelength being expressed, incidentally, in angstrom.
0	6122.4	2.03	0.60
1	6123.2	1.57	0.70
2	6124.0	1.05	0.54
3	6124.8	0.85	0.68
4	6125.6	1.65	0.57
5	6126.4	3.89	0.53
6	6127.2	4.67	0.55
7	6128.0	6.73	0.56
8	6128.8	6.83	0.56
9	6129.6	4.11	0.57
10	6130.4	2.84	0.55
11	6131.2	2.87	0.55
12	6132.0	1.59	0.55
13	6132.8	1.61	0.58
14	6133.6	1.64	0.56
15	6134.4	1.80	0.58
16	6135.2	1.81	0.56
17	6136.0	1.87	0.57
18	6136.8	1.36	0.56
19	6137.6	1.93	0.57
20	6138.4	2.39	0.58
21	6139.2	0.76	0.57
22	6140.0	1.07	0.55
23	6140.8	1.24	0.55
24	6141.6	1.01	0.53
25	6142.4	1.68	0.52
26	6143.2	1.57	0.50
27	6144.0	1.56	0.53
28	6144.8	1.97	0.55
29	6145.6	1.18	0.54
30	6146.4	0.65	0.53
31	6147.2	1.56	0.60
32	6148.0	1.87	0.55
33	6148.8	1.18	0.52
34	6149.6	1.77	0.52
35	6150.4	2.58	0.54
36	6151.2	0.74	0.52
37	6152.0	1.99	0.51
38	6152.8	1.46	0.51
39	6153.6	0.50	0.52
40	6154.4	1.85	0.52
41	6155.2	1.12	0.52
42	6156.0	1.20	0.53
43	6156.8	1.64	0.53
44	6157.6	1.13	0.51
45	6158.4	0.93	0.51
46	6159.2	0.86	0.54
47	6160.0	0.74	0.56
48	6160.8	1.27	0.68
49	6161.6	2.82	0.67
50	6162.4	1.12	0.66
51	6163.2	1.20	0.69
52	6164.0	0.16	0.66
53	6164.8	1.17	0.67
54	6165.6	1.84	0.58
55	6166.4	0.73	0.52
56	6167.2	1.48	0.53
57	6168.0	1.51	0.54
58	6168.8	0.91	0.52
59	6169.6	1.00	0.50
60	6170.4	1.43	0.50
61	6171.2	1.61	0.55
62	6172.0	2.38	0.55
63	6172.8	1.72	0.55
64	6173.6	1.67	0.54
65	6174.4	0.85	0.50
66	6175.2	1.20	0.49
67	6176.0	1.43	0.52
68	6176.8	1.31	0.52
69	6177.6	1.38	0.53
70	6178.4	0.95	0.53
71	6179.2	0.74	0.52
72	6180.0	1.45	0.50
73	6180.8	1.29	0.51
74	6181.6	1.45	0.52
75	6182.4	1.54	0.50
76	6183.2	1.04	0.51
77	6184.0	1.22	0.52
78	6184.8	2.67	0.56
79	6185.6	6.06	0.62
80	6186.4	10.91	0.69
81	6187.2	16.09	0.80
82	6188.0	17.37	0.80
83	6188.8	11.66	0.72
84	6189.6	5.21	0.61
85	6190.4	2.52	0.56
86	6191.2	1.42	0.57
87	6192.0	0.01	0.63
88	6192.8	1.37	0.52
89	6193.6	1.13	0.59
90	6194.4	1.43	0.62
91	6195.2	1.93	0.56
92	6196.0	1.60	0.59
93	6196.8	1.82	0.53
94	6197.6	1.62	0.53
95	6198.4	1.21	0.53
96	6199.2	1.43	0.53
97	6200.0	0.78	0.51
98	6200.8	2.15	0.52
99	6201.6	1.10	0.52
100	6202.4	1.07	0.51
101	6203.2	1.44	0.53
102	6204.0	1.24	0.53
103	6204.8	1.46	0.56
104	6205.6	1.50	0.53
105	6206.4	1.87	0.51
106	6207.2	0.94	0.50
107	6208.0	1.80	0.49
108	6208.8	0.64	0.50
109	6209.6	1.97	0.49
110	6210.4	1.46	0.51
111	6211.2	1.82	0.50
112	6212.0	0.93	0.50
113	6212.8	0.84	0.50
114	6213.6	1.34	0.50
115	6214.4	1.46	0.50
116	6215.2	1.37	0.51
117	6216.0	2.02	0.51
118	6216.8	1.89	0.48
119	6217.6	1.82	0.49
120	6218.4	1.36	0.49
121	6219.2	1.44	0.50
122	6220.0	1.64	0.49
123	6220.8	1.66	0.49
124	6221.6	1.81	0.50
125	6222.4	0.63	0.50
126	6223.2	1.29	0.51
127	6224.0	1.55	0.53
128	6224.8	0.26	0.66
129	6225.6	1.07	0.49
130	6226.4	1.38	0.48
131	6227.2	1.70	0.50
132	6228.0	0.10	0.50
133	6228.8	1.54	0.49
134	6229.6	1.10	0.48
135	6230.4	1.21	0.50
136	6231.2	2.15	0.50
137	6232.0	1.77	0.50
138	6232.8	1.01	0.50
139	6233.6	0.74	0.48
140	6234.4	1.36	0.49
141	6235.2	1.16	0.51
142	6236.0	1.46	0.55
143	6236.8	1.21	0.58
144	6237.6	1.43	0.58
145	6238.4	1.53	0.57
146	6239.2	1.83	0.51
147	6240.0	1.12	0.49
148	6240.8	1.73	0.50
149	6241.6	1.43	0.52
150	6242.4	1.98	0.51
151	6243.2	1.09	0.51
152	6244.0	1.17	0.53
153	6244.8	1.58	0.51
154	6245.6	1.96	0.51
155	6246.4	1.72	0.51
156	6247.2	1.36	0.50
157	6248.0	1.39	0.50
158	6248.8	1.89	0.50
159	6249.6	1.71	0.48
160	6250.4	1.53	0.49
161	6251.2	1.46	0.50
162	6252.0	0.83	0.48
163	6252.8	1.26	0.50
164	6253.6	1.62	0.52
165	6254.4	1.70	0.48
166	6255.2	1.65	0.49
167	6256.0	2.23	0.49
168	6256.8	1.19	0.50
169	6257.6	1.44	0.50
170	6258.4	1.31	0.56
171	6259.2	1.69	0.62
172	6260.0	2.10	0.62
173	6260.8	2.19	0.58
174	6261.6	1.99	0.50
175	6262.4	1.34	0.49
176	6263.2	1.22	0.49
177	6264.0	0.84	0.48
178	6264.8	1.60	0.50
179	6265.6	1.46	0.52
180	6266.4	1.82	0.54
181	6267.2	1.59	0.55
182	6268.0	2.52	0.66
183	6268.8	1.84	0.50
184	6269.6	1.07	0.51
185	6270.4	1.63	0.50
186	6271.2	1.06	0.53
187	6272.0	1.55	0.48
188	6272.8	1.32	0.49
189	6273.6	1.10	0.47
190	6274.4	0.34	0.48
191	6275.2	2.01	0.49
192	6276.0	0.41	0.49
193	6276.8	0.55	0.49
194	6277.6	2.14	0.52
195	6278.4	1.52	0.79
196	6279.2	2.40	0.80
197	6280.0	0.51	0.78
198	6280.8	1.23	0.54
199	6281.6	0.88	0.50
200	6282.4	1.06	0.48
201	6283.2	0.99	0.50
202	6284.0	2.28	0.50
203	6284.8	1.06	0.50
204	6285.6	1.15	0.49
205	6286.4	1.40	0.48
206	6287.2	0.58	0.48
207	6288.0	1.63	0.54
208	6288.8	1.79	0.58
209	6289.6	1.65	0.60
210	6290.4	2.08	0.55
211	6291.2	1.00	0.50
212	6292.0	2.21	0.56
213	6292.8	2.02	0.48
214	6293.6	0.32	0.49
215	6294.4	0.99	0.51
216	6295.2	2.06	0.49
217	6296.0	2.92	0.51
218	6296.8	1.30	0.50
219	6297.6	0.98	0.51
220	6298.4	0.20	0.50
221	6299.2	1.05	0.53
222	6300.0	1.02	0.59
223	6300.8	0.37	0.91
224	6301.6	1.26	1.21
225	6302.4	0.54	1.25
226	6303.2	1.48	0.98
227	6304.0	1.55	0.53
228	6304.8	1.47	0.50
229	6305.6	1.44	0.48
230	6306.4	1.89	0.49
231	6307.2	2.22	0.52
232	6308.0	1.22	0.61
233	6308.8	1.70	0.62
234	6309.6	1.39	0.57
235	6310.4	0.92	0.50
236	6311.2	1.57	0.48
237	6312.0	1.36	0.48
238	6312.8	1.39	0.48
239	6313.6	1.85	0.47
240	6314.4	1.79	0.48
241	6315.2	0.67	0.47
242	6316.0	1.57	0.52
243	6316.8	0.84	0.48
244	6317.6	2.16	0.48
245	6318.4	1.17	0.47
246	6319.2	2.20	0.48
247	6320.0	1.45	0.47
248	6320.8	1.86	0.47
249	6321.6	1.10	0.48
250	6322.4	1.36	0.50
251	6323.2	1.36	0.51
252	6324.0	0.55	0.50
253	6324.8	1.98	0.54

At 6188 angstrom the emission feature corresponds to [O III] 5007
